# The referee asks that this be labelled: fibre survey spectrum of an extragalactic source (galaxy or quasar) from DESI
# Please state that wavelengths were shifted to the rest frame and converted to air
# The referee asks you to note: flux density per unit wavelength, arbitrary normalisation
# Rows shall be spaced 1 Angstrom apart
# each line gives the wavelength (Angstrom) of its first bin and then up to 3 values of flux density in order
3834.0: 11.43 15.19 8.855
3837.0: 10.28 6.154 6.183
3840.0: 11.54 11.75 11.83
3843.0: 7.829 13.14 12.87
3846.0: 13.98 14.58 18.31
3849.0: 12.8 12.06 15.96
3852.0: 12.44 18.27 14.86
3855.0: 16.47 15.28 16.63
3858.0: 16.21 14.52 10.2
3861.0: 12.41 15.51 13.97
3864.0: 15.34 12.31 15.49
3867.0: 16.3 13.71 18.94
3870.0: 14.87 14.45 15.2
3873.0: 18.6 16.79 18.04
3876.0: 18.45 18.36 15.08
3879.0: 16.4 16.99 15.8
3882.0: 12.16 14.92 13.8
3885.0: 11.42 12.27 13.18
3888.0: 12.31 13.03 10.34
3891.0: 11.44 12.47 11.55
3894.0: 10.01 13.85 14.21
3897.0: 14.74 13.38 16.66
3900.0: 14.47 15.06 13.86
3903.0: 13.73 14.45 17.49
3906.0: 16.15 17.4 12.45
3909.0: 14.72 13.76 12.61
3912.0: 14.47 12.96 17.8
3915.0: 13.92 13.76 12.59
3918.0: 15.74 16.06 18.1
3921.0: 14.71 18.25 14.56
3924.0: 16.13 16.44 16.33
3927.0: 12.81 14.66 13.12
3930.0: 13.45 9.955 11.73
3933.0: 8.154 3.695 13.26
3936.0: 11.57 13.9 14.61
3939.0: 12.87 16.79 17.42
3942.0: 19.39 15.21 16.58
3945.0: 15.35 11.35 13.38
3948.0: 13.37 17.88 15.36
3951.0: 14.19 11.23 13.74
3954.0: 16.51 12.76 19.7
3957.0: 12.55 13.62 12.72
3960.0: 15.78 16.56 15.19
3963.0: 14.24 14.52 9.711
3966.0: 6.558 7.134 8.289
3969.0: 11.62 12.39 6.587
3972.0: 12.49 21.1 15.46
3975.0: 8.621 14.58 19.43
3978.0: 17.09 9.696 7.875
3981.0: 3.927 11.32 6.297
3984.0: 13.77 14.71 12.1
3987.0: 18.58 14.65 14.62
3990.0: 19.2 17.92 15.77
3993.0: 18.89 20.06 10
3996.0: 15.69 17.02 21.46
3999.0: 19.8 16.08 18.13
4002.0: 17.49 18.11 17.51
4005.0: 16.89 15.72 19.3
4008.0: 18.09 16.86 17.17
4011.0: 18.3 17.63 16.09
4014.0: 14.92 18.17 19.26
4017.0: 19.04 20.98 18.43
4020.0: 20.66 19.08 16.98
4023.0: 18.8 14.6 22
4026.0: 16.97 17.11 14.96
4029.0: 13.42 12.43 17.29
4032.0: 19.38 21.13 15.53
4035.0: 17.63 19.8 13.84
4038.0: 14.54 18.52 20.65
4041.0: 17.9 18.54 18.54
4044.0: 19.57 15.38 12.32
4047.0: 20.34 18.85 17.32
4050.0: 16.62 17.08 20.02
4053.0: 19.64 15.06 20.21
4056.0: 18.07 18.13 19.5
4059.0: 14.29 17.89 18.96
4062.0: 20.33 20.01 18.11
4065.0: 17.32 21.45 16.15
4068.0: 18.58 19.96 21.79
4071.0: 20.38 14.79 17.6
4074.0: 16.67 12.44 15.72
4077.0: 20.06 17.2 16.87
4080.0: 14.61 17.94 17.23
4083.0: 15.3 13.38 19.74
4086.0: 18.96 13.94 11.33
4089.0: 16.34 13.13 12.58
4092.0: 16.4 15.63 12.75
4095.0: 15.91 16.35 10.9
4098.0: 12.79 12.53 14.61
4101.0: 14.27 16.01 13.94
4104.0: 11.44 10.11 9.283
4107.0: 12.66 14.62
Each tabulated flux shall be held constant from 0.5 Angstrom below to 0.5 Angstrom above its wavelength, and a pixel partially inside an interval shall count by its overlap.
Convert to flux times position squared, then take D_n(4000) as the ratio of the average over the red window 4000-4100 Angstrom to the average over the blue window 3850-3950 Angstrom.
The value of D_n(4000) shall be 1.28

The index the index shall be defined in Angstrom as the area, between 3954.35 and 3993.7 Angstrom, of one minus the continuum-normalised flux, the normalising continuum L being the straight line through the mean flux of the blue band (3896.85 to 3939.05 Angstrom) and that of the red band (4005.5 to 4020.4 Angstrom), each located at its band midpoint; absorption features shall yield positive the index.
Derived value 7.4 Angstrom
